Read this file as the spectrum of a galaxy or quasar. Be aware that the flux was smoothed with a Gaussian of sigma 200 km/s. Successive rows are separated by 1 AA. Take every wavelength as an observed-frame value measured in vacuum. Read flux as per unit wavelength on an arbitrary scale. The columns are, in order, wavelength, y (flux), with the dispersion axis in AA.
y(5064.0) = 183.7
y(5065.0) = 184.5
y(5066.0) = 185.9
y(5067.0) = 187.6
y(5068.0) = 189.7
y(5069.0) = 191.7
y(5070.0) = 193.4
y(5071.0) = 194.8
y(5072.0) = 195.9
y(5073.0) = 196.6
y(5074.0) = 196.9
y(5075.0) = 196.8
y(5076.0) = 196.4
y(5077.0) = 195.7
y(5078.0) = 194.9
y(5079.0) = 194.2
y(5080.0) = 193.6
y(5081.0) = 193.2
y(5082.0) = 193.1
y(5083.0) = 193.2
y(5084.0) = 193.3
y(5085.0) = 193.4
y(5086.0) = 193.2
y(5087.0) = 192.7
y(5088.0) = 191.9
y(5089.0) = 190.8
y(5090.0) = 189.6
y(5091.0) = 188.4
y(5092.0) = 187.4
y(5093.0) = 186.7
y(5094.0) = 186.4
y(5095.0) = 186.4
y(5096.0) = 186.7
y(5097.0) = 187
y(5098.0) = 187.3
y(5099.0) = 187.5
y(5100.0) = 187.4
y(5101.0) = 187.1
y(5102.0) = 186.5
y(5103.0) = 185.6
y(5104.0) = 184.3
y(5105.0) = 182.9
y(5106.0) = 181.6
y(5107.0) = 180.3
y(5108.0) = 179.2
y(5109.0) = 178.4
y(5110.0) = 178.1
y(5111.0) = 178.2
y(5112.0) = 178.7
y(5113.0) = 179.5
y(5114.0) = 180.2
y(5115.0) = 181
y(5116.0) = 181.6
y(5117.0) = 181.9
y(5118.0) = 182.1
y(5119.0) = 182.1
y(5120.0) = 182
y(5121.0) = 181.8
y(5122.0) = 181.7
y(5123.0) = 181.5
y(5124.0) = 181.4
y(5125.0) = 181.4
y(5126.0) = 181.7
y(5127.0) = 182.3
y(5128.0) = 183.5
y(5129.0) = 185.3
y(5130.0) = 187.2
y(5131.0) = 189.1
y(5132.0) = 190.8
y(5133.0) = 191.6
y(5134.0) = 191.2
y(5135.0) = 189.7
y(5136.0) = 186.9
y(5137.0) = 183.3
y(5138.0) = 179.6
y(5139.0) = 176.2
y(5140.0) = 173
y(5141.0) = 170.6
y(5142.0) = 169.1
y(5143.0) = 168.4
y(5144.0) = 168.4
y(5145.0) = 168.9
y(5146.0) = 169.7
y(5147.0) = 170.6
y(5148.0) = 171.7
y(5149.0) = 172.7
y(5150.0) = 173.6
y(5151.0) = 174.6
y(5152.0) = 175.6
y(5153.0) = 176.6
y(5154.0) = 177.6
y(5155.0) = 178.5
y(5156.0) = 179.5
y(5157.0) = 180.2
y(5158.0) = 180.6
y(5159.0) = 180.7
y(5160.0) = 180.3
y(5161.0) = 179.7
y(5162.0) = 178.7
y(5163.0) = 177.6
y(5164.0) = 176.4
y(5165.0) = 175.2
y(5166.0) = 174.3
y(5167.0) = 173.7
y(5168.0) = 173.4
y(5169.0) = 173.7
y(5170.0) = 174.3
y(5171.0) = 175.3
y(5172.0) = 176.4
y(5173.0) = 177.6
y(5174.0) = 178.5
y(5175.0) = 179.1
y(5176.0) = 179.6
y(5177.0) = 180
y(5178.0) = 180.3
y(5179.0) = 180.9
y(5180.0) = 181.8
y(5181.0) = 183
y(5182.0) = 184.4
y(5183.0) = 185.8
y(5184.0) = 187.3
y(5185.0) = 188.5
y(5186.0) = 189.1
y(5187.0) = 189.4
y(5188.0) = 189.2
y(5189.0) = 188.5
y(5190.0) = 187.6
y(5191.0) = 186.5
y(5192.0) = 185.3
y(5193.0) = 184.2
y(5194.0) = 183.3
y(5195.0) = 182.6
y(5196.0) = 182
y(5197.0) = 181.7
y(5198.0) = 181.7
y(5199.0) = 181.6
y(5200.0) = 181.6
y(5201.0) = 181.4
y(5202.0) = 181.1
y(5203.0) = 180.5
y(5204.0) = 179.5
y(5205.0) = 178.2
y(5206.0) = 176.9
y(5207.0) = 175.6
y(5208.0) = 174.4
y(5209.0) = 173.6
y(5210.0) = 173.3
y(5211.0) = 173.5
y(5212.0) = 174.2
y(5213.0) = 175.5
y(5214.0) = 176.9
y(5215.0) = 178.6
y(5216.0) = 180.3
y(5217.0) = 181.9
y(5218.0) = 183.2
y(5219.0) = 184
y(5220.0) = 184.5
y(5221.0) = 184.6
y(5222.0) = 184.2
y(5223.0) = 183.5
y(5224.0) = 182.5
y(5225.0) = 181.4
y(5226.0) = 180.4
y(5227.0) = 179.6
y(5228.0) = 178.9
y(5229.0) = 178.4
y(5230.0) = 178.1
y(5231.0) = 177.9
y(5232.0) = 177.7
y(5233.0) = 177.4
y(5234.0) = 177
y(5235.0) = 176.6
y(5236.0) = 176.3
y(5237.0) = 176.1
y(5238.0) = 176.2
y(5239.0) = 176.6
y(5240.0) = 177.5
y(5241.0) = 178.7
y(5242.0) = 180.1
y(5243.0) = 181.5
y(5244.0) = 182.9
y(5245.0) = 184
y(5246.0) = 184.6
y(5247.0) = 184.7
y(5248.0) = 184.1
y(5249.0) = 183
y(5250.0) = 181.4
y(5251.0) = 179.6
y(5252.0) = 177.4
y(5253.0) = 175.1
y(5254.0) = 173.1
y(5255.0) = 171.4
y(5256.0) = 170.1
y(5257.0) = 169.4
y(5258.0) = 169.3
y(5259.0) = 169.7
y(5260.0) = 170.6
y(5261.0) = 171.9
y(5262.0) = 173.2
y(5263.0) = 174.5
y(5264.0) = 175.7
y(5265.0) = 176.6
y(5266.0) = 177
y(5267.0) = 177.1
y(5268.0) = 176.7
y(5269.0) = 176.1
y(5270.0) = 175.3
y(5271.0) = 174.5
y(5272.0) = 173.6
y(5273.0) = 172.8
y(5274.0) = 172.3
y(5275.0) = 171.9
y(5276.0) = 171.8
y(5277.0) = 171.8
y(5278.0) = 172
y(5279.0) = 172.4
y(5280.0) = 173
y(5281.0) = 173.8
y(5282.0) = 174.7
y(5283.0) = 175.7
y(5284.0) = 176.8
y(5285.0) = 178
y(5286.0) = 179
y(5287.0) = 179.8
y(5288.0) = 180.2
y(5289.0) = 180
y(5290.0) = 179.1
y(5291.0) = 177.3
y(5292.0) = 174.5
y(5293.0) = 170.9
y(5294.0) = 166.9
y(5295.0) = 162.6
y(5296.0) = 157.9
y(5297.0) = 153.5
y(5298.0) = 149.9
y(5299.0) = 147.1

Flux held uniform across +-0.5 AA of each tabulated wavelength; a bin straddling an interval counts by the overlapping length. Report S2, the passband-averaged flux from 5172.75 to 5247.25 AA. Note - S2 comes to 181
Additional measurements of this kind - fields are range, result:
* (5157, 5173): 177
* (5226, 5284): 176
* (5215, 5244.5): 180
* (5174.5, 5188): 184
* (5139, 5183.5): 176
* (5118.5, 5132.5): 184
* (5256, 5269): 173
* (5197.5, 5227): 180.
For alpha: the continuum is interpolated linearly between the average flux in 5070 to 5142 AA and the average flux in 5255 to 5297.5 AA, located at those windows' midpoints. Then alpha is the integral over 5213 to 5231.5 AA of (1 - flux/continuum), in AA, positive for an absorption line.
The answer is -0.4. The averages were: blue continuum 186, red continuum 173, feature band 181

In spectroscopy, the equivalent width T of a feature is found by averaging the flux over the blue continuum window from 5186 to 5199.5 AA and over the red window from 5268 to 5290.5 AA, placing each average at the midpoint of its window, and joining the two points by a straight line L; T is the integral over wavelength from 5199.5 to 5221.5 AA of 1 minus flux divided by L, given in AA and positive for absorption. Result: 0.5 AA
